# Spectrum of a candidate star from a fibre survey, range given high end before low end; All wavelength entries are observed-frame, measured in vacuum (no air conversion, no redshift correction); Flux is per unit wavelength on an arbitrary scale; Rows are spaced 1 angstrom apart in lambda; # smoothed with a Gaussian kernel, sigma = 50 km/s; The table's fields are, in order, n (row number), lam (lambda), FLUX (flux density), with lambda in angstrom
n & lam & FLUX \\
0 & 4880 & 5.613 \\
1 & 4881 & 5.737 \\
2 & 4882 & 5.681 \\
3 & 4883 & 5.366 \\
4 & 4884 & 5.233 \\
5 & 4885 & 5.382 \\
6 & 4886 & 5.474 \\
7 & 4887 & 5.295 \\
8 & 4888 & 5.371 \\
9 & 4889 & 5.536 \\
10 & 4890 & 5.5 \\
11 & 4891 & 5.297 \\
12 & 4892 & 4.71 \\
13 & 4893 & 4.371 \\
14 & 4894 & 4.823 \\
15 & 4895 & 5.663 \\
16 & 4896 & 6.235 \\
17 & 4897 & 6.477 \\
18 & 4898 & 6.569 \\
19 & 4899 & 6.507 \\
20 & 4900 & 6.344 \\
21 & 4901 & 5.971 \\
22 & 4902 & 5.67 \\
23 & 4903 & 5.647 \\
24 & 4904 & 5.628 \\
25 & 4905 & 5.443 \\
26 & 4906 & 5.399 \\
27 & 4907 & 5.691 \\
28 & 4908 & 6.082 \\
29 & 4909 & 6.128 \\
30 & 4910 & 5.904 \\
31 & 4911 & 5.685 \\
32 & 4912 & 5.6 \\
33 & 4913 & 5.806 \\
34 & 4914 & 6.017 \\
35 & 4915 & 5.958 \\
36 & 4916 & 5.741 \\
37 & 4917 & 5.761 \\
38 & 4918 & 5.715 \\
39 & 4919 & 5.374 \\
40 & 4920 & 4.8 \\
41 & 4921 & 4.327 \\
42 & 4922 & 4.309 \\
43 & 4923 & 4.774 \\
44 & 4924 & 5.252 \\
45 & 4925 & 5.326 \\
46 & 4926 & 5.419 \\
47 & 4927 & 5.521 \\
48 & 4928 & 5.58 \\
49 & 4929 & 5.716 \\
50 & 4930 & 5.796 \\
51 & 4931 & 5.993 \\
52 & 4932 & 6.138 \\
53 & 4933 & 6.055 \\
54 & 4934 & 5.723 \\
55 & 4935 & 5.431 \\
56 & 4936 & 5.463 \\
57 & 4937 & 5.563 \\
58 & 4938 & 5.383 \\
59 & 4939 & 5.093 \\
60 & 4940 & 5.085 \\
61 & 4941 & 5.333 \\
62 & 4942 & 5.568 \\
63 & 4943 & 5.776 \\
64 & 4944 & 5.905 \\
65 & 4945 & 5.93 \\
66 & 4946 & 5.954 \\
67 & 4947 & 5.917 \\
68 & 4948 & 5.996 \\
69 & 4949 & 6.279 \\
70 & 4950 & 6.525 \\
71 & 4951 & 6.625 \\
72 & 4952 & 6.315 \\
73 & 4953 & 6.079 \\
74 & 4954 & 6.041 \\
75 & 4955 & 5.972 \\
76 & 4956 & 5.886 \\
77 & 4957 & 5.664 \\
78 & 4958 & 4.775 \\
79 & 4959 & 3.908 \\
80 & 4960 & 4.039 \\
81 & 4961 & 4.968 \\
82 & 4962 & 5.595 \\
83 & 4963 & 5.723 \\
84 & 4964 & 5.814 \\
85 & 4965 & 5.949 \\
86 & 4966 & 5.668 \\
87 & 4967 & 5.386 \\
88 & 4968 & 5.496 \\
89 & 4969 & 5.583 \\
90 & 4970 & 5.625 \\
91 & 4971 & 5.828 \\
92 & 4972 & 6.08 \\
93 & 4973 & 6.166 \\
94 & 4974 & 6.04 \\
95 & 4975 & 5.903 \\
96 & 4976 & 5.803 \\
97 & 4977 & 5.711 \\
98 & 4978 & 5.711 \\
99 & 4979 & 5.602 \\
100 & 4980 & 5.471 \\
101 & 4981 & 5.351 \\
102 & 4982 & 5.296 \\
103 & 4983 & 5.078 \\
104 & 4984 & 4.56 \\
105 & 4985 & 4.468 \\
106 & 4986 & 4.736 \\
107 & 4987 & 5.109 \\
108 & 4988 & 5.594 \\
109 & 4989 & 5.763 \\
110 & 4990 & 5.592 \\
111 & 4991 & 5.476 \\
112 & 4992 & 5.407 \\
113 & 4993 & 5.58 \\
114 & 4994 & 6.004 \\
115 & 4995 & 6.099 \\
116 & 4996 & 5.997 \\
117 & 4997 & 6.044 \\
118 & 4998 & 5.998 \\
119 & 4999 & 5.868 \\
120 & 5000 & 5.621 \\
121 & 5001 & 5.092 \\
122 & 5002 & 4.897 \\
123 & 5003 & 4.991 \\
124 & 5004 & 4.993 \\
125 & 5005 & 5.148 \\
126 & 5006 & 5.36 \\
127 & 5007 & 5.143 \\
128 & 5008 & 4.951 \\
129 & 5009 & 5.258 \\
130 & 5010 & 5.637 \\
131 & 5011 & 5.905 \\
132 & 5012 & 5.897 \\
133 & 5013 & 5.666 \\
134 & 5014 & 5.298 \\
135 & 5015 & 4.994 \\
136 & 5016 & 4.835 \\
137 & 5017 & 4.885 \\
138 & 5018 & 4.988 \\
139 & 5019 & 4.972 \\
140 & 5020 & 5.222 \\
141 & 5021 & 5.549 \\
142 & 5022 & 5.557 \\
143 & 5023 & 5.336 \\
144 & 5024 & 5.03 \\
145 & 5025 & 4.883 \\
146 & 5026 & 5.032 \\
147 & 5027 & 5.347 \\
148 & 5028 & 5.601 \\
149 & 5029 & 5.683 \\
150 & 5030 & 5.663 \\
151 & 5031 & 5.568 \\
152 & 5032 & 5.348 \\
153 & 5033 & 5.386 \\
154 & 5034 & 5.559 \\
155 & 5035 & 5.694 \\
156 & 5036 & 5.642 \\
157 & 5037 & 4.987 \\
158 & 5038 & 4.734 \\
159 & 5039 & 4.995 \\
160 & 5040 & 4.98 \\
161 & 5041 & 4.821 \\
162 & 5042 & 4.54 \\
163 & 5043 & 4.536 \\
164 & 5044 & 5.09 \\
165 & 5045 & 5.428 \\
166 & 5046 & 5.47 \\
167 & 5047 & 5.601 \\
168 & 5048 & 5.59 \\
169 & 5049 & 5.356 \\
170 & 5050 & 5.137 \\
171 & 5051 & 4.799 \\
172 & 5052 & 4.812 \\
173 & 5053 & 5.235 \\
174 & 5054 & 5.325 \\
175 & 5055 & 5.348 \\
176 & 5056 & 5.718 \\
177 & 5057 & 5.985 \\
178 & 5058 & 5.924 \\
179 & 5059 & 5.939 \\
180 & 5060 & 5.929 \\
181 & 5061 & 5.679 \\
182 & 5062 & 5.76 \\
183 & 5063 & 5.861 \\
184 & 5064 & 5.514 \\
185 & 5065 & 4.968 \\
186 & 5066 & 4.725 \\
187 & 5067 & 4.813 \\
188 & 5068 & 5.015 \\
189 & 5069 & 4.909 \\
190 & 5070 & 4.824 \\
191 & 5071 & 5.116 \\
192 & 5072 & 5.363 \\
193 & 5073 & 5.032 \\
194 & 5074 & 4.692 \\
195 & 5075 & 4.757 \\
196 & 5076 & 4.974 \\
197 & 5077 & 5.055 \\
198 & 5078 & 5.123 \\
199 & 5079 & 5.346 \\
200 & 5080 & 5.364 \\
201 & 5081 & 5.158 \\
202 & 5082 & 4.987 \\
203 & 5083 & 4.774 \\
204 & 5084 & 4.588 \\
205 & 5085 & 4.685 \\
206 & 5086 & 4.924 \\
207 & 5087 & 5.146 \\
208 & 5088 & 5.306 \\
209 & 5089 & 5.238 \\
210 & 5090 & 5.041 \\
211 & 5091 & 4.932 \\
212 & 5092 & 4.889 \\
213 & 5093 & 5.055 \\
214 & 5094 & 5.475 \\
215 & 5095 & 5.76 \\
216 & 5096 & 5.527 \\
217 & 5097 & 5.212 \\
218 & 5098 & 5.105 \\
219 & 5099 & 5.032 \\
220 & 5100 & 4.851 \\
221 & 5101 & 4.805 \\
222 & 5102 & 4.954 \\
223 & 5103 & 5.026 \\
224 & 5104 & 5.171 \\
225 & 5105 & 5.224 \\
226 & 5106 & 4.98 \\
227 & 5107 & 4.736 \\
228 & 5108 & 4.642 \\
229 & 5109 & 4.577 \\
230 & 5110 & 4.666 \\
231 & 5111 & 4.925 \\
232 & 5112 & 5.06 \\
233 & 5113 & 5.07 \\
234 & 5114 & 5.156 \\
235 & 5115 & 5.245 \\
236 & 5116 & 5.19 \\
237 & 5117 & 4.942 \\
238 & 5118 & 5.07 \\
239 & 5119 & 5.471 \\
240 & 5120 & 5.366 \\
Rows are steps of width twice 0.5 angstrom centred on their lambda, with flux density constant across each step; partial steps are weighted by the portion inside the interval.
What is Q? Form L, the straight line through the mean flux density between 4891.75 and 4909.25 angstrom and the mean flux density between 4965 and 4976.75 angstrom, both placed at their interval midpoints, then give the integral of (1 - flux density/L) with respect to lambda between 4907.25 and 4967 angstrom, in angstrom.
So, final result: 1.7 angstrom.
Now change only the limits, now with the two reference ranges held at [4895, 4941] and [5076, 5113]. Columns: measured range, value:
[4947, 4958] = -1.08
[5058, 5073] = -0.55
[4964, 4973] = -0.43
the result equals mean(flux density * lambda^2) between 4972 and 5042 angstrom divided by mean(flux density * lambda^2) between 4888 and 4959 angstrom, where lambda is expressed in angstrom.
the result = 1.0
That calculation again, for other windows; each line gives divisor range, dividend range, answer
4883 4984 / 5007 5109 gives 0.98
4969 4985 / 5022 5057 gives 0.97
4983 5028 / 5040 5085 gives 1.00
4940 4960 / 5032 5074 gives 0.95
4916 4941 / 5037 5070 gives 1.02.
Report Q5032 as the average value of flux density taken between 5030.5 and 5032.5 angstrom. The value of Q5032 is 5.46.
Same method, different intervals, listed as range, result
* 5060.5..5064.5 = 5.7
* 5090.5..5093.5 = 4.96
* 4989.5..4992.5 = 5.49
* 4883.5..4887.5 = 5.35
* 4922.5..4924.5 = 5.01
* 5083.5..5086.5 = 4.73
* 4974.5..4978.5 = 5.78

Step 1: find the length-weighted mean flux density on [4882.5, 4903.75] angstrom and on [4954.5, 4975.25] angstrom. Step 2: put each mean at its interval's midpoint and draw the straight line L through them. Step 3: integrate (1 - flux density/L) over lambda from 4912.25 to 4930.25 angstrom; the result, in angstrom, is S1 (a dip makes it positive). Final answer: 0.5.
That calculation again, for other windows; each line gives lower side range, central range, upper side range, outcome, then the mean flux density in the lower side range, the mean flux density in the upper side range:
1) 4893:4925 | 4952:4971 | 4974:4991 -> -0.1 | 5.63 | 5.38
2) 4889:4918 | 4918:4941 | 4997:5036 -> 1.1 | 5.73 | 5.35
